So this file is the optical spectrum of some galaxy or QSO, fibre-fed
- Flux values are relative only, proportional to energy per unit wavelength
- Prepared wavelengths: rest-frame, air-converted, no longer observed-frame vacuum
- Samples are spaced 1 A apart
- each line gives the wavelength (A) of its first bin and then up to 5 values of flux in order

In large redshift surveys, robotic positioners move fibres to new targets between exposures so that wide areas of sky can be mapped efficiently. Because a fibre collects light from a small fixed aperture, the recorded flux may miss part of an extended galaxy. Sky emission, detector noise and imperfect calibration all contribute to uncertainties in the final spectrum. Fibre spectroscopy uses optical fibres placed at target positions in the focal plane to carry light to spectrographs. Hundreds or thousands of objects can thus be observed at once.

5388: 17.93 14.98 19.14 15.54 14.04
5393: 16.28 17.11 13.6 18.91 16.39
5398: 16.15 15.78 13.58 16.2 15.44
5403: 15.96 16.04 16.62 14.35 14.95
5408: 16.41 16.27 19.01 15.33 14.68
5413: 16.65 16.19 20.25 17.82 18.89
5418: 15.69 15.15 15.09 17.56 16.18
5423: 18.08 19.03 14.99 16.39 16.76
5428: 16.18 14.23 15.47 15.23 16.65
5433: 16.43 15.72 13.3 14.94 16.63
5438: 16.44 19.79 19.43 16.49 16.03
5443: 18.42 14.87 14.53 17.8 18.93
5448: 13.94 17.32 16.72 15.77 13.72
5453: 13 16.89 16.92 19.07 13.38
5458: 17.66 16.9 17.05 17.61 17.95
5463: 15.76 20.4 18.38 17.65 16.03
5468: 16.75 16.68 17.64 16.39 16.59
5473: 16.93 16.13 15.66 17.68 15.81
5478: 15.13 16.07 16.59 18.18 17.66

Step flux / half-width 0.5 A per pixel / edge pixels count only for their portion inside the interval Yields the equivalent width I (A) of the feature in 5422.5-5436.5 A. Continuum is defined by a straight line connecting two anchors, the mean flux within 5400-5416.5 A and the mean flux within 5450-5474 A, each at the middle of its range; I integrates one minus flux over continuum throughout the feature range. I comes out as 0.4 A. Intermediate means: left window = 16.3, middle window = 16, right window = 16.7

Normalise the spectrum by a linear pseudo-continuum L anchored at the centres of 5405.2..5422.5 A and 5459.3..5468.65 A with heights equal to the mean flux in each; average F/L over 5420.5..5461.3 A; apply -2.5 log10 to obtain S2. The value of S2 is 0.04 mag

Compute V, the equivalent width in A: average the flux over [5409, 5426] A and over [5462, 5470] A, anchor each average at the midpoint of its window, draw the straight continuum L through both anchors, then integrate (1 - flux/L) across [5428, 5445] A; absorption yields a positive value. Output 0.9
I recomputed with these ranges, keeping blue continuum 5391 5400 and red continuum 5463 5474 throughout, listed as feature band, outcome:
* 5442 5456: 0.6 A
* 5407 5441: -0.3 A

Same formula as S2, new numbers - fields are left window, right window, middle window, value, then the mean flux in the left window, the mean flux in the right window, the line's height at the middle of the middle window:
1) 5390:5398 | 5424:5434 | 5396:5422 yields -0.01 mag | 16.2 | 16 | 16.1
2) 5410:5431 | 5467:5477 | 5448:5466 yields 0.00 mag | 16.6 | 16.6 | 16.6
